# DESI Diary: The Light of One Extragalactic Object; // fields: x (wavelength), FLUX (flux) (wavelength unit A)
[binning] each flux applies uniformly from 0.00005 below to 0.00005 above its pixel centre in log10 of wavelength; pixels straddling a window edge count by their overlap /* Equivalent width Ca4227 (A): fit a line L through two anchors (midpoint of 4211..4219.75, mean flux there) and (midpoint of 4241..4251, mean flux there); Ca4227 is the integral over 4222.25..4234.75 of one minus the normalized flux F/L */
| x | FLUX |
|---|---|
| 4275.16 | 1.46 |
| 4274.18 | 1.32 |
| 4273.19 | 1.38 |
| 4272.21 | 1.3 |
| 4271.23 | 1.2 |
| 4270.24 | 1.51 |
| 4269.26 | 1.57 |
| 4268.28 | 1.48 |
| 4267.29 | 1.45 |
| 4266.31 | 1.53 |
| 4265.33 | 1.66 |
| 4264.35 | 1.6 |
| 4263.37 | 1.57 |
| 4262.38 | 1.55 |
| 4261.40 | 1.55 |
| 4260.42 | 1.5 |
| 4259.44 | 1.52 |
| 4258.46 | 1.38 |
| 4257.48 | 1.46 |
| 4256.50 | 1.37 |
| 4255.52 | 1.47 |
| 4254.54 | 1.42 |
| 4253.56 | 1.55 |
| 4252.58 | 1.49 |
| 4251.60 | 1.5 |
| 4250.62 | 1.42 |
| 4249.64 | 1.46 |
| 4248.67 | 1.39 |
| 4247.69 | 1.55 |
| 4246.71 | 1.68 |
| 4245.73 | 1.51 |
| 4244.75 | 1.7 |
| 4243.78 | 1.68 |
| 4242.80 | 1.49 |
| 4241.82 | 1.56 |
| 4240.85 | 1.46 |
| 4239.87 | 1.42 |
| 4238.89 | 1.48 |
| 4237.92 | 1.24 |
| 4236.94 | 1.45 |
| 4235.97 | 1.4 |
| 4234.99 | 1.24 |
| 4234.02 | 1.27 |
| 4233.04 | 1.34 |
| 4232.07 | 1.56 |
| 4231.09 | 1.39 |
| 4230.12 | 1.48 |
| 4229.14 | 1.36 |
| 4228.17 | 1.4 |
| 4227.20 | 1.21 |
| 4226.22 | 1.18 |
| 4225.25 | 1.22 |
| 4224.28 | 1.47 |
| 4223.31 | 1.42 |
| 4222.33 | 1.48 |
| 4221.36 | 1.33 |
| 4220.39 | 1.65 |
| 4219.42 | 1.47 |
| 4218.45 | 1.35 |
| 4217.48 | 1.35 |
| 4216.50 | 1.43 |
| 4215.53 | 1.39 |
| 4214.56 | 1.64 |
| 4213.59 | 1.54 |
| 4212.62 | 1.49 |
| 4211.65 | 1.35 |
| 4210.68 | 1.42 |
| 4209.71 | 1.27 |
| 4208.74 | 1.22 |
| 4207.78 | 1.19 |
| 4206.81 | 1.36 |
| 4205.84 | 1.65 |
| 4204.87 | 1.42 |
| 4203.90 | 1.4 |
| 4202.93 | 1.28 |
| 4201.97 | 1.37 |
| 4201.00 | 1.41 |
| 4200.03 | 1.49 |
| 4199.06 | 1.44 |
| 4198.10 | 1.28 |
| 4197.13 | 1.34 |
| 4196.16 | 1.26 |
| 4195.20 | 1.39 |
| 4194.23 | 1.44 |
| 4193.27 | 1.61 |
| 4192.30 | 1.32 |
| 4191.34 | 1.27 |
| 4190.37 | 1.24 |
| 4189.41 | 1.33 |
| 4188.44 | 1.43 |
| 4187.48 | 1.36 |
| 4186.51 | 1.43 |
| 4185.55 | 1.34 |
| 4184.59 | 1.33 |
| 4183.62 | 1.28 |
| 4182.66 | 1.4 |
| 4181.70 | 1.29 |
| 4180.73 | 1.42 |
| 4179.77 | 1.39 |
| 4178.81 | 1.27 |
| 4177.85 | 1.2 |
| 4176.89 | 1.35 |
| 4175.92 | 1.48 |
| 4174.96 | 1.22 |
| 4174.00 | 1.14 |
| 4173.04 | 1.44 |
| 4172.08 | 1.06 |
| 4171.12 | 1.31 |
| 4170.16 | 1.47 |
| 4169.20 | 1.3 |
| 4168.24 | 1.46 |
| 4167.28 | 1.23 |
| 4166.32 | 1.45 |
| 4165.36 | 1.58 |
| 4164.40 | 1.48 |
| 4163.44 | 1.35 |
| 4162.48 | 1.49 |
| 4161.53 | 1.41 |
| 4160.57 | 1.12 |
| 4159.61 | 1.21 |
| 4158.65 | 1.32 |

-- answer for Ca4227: 1.1 A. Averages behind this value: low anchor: 1.44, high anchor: 1.54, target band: 1.36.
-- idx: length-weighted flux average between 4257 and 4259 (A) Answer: 1.42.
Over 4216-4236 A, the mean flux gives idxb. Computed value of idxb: 1.38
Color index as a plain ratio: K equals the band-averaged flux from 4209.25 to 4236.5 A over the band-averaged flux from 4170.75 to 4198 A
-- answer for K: 1.05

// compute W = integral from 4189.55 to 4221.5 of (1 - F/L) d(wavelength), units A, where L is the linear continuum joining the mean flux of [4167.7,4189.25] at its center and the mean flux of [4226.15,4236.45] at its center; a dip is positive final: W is -1.2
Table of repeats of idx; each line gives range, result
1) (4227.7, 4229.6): 1.38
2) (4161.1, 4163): 1.45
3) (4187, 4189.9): 1.37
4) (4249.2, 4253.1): 1.47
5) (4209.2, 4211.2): 1.34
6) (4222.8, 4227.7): 1.3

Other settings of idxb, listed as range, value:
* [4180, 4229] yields 1.38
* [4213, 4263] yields 1.45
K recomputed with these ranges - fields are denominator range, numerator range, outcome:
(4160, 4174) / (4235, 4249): 1.10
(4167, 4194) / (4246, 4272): 1.12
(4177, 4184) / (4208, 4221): 1.07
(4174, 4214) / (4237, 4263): 1.09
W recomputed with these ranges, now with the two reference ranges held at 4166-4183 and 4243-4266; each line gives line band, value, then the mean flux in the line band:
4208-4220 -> 0.1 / 1.41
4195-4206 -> 0.0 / 1.39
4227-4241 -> 0.8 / 1.38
